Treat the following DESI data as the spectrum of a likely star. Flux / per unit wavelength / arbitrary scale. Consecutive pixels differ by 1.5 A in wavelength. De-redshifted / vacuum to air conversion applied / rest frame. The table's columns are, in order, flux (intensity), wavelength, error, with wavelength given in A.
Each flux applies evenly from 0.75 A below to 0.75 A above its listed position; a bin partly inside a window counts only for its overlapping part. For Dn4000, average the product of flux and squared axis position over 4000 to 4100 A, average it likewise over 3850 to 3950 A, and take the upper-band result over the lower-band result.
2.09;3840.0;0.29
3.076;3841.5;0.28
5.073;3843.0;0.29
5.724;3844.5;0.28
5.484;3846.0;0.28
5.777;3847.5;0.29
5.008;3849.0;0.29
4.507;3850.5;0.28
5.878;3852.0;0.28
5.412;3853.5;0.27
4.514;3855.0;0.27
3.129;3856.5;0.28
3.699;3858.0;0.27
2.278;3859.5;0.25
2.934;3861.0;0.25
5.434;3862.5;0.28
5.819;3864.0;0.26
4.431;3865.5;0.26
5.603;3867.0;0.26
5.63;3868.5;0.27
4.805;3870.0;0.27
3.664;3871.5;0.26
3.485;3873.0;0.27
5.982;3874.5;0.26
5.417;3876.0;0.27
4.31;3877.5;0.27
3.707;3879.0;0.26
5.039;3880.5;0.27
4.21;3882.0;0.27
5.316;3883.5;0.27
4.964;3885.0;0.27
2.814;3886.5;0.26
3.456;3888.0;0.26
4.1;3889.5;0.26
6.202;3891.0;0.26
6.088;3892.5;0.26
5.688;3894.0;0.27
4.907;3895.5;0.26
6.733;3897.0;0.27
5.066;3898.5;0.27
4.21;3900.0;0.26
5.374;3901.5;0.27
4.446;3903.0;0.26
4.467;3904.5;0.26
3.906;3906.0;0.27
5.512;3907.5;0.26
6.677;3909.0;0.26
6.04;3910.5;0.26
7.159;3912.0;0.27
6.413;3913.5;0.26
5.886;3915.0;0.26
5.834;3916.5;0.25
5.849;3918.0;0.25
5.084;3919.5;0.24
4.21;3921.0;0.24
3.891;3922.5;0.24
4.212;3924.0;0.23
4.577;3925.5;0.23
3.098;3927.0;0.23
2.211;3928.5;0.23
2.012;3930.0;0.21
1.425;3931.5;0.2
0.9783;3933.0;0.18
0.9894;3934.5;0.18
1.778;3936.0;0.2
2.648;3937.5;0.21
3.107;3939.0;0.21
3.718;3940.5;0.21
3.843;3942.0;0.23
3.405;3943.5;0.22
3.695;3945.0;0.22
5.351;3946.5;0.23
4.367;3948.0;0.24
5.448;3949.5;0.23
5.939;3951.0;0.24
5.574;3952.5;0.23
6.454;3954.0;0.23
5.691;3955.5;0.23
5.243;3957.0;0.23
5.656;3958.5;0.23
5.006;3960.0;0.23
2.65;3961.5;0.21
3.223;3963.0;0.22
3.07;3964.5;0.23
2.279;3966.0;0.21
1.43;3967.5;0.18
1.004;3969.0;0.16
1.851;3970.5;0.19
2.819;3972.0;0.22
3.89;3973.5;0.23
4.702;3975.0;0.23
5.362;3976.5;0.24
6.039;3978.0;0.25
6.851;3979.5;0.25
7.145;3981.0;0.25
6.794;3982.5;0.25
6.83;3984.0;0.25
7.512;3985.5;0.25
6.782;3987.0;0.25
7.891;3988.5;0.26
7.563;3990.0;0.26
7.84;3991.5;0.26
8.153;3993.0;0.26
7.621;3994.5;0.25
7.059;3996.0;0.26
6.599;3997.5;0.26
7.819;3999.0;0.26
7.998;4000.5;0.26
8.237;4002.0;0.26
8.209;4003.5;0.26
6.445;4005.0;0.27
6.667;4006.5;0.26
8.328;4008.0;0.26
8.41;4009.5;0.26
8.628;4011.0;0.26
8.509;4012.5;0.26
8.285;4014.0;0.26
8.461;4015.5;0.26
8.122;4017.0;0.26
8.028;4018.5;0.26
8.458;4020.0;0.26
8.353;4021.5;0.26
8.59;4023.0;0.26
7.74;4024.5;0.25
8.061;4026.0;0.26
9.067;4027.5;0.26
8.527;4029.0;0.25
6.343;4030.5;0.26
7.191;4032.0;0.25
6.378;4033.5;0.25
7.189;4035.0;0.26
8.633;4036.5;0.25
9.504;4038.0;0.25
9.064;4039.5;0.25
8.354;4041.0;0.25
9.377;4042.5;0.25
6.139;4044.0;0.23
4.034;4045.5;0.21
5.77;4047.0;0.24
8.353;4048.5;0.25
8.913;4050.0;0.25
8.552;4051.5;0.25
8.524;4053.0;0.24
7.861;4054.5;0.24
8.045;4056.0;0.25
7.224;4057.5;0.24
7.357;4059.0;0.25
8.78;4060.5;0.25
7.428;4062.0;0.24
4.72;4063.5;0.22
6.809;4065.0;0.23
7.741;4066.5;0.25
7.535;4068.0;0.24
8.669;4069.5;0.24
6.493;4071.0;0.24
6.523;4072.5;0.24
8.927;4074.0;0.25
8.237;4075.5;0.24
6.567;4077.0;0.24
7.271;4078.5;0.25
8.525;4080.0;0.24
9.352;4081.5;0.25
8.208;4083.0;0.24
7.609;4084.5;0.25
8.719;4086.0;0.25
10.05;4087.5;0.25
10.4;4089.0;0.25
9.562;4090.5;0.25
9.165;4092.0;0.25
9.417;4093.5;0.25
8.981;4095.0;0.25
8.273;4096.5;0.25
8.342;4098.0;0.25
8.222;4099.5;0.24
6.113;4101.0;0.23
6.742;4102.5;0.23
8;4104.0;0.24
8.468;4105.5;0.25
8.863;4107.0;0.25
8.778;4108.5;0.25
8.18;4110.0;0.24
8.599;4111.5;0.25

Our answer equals 2.0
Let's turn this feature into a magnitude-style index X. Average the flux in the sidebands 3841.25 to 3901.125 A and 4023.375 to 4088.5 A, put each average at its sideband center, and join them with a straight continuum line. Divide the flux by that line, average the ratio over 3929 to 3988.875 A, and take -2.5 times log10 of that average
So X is 0.426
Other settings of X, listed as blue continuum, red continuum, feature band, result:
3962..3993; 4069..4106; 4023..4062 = -0.13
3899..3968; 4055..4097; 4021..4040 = -0.17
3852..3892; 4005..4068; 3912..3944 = 0.45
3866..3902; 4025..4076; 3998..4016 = -0.15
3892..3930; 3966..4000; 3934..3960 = 0.25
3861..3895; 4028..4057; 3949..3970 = 0.44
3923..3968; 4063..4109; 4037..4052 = -0.15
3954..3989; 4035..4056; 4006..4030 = -0.22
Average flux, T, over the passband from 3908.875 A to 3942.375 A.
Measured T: 3.94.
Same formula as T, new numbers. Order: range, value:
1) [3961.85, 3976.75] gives 2.87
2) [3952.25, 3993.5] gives 5.17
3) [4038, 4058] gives 7.78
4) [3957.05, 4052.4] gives 6.79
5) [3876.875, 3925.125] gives 5.05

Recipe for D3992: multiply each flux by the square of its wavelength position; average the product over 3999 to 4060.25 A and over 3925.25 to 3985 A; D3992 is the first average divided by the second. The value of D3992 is 2.07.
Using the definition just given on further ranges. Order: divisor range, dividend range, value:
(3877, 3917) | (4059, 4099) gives 1.74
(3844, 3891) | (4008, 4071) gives 1.85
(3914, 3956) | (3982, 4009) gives 1.94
